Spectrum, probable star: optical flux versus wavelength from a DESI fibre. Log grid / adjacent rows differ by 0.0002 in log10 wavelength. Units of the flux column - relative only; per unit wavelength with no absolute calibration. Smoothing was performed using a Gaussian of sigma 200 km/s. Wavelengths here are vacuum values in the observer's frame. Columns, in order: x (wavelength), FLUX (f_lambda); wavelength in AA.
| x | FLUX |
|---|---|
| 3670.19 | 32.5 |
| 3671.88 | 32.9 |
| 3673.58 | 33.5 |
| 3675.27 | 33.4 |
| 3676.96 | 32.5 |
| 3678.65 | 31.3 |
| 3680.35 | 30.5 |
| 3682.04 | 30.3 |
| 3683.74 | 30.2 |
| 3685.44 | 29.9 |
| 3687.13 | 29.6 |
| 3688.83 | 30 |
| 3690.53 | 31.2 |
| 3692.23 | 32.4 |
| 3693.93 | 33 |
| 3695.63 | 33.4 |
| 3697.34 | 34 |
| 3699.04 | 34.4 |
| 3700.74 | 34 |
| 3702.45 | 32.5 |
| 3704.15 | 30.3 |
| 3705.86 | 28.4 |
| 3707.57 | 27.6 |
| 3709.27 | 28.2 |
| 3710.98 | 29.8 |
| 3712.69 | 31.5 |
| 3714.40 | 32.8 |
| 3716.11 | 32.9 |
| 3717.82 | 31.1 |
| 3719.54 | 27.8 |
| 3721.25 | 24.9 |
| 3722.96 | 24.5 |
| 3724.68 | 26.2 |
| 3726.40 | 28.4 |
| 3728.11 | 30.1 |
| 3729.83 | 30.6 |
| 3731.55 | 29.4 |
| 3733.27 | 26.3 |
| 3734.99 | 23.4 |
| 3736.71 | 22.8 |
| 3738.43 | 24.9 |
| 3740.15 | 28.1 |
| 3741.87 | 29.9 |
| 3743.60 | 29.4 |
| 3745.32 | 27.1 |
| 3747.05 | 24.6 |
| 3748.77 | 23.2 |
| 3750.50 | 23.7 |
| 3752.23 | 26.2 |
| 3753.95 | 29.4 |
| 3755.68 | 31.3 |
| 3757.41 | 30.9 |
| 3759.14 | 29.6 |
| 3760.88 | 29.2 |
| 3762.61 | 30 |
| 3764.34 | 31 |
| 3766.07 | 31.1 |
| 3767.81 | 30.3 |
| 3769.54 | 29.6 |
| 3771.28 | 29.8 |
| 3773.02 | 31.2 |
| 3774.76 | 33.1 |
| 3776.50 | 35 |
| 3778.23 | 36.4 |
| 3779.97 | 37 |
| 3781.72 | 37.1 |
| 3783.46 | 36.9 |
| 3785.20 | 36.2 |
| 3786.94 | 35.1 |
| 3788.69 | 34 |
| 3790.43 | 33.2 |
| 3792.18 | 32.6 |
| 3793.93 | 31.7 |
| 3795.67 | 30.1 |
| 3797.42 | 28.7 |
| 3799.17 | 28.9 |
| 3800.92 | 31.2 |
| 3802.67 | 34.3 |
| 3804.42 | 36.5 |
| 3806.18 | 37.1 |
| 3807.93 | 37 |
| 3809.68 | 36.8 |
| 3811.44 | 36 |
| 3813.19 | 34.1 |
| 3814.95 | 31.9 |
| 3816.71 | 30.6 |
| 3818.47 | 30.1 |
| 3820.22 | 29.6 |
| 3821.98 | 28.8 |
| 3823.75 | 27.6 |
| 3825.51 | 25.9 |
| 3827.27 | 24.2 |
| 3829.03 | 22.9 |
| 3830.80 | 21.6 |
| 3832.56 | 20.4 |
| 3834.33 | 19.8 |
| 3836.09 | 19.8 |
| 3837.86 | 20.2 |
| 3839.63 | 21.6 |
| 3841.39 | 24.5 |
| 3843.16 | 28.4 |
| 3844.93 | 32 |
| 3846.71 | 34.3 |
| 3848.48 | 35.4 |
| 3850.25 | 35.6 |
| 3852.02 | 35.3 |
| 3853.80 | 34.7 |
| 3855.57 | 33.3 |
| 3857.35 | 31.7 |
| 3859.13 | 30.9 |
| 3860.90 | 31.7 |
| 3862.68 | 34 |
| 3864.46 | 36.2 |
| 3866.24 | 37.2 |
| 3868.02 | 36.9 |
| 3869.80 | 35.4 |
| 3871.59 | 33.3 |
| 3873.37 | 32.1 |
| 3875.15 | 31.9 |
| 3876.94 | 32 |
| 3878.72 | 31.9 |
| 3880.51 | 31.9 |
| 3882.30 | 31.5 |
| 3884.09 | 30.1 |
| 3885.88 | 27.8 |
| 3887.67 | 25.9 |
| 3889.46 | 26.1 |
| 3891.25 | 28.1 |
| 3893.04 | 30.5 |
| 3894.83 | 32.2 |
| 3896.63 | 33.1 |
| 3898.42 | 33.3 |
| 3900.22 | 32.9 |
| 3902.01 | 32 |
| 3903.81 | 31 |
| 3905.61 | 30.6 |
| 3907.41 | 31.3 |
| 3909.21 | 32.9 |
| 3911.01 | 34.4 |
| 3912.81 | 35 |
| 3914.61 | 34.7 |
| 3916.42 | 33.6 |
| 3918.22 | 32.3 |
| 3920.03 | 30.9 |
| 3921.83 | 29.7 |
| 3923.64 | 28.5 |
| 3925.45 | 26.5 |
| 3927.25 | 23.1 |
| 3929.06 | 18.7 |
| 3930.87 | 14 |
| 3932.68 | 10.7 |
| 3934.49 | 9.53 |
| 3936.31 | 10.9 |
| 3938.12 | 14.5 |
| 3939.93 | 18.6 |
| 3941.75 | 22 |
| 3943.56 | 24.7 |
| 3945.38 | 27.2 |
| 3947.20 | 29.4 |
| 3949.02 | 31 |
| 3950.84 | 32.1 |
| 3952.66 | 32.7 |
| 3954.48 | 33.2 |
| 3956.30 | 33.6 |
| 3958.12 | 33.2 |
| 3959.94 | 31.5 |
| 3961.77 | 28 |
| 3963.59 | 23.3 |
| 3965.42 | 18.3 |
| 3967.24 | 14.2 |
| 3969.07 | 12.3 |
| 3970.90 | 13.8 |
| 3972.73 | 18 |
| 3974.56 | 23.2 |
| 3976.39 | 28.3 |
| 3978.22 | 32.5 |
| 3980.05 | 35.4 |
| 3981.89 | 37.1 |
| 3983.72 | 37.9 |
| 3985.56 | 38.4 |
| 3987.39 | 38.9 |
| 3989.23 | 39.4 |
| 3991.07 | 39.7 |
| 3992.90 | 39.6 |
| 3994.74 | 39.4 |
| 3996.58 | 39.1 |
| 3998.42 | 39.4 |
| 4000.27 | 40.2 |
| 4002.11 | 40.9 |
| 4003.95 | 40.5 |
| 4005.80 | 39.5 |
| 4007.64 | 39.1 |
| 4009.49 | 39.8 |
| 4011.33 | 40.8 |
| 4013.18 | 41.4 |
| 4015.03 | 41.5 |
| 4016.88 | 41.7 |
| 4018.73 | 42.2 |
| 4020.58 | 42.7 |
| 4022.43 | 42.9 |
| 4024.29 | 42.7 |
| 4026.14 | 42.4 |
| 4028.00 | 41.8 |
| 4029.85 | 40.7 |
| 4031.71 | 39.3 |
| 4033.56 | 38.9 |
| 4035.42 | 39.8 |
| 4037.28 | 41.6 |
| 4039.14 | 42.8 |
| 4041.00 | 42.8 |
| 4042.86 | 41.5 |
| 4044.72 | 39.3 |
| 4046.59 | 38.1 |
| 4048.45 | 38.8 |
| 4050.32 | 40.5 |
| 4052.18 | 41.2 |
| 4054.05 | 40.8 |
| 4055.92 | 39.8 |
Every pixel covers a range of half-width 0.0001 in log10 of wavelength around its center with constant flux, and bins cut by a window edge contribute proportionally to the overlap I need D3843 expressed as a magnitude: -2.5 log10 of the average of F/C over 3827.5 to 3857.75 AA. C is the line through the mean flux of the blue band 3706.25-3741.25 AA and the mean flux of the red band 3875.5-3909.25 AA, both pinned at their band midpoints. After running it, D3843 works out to 0.09 mag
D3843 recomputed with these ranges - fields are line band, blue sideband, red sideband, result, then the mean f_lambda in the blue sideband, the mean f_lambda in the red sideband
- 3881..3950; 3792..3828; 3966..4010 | 0.20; 31.6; 33.5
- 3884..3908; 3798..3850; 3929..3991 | -0.11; 29.1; 25.8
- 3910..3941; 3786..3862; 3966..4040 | 0.38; 30.2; 36.7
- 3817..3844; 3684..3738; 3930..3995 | 0.16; 29.7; 26.8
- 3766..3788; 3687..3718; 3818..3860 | -0.15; 31.5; 27.8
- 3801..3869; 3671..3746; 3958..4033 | 0.06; 29.9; 35.2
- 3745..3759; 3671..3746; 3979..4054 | 0.16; 29.9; 40.2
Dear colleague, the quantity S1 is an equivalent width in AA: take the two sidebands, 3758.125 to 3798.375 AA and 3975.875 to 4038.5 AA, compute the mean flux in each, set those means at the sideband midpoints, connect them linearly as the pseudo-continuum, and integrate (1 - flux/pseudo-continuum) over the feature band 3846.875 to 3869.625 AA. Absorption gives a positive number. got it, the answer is 0.39 AA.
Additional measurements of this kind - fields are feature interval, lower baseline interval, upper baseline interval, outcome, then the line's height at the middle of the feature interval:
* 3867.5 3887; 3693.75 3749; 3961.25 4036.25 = 0.3 AA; 32.7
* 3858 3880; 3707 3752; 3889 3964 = -4.7 AA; 27.7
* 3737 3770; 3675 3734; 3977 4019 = 3.7 AA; 31.8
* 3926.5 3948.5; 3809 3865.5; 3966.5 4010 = 9.2 AA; 32.2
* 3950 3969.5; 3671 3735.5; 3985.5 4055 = 5.9 AA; 38.6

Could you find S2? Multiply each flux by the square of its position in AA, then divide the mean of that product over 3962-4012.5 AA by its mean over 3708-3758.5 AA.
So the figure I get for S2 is 1.35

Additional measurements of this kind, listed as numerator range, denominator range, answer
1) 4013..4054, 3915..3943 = 1.99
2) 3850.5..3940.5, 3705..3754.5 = 1.16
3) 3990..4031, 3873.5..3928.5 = 1.40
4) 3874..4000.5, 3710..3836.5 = 1.06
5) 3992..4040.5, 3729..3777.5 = 1.63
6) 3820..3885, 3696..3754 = 1.12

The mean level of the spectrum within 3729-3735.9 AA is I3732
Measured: 27.4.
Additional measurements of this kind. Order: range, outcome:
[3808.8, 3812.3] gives 36.4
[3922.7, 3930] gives 24.2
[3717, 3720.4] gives 29.4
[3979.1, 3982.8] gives 36.2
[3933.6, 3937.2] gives 10.2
